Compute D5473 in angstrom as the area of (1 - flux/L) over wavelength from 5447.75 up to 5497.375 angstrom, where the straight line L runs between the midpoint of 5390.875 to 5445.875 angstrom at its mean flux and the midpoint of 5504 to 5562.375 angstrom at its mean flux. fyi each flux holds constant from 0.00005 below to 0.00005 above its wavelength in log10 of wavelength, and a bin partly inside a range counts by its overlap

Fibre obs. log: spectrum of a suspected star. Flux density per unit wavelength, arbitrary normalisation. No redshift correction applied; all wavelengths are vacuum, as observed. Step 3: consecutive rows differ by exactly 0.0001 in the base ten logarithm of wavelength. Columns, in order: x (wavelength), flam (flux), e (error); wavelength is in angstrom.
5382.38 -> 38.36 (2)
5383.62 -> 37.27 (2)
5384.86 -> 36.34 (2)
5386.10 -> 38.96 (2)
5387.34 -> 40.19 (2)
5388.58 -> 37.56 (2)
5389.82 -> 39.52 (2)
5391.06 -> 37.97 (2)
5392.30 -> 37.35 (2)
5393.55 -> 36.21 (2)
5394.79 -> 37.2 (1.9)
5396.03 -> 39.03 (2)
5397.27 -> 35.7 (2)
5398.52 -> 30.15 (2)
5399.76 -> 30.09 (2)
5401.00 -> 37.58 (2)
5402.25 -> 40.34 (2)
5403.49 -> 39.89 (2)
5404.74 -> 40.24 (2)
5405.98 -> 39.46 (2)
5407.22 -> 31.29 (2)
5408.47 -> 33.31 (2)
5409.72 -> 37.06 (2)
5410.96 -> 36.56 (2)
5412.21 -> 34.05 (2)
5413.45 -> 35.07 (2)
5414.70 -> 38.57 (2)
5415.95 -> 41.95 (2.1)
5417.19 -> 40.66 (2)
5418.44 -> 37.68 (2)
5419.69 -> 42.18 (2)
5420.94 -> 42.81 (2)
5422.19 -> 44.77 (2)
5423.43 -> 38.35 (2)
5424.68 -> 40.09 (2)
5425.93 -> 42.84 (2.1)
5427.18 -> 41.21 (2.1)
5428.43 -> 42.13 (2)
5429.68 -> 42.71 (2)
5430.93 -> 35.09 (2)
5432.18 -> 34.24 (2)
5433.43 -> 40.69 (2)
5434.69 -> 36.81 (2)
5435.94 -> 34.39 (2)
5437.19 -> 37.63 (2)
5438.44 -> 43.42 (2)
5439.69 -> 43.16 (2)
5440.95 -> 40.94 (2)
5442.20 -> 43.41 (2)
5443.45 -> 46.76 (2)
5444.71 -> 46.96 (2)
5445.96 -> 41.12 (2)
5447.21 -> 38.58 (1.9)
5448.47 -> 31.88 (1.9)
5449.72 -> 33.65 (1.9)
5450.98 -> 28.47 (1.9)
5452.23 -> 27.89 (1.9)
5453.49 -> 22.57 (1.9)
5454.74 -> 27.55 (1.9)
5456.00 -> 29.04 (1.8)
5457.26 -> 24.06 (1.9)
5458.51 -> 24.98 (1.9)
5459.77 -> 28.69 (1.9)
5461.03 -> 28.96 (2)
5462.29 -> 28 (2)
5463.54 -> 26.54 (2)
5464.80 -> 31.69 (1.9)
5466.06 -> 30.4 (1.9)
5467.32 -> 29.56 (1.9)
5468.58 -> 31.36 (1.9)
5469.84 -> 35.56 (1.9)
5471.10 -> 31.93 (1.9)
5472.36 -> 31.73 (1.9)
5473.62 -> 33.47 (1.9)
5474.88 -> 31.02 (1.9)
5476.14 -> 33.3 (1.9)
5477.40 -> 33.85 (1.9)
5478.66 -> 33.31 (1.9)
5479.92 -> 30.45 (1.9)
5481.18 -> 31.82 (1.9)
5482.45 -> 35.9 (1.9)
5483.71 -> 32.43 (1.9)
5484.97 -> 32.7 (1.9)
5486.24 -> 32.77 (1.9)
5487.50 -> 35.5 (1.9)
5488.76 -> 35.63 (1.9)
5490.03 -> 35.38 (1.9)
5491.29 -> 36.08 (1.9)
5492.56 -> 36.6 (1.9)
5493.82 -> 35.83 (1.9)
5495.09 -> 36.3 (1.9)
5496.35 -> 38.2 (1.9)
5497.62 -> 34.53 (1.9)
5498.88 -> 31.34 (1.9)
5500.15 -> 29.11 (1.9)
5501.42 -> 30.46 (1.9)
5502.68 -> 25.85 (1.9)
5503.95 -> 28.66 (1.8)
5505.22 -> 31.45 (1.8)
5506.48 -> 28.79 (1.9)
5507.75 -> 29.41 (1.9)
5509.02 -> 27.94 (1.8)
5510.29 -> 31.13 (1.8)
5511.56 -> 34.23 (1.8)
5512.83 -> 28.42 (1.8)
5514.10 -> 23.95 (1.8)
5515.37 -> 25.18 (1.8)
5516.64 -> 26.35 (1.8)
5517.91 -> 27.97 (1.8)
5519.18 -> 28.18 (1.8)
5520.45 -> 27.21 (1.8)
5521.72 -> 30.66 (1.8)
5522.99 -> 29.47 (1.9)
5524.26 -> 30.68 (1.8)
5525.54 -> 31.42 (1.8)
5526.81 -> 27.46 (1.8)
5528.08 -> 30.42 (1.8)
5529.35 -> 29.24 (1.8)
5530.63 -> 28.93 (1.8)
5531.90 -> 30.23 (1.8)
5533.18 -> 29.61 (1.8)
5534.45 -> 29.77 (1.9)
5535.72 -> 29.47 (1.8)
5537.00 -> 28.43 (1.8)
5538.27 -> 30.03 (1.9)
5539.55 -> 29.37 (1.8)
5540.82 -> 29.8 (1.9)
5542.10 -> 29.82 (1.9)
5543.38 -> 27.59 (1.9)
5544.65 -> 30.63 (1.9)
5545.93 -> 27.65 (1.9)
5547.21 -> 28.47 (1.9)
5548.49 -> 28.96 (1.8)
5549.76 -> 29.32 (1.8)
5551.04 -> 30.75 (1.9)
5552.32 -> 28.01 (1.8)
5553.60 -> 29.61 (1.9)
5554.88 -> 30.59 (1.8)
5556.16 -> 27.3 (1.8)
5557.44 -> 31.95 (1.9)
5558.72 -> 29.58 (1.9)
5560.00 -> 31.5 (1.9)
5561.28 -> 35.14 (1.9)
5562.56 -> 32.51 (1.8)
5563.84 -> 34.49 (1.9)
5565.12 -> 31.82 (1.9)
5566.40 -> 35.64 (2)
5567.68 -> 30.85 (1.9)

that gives 3.7 angstrom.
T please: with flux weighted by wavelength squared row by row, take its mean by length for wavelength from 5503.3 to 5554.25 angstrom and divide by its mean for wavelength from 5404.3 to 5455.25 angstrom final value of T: 0.79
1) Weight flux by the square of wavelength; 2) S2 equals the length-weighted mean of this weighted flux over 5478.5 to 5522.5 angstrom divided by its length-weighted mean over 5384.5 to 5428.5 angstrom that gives 0.9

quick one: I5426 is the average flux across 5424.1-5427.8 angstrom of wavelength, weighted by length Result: 41.4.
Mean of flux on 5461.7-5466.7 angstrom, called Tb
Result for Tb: 29.2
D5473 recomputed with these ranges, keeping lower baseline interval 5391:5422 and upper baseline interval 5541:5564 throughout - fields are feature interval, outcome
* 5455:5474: 2.66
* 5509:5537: 2.27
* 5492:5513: 0.58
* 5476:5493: -0.25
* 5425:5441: -1.57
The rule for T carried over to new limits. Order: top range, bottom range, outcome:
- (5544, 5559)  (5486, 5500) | 0.85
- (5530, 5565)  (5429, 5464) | 0.90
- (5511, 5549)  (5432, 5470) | 0.88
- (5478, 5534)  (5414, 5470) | 0.88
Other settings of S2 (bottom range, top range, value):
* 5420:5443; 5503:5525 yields 0.73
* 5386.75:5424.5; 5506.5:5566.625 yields 0.82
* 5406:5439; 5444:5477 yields 0.82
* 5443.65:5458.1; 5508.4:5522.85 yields 0.90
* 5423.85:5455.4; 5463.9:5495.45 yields 0.90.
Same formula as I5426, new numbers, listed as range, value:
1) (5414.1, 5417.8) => 40.4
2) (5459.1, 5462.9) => 28.5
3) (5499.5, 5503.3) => 28.5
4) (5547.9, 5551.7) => 29.7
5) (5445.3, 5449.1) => 37.3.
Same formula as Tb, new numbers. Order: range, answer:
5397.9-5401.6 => 32.6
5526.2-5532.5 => 29.3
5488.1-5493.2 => 35.9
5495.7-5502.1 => 32.7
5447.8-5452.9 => 30.4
